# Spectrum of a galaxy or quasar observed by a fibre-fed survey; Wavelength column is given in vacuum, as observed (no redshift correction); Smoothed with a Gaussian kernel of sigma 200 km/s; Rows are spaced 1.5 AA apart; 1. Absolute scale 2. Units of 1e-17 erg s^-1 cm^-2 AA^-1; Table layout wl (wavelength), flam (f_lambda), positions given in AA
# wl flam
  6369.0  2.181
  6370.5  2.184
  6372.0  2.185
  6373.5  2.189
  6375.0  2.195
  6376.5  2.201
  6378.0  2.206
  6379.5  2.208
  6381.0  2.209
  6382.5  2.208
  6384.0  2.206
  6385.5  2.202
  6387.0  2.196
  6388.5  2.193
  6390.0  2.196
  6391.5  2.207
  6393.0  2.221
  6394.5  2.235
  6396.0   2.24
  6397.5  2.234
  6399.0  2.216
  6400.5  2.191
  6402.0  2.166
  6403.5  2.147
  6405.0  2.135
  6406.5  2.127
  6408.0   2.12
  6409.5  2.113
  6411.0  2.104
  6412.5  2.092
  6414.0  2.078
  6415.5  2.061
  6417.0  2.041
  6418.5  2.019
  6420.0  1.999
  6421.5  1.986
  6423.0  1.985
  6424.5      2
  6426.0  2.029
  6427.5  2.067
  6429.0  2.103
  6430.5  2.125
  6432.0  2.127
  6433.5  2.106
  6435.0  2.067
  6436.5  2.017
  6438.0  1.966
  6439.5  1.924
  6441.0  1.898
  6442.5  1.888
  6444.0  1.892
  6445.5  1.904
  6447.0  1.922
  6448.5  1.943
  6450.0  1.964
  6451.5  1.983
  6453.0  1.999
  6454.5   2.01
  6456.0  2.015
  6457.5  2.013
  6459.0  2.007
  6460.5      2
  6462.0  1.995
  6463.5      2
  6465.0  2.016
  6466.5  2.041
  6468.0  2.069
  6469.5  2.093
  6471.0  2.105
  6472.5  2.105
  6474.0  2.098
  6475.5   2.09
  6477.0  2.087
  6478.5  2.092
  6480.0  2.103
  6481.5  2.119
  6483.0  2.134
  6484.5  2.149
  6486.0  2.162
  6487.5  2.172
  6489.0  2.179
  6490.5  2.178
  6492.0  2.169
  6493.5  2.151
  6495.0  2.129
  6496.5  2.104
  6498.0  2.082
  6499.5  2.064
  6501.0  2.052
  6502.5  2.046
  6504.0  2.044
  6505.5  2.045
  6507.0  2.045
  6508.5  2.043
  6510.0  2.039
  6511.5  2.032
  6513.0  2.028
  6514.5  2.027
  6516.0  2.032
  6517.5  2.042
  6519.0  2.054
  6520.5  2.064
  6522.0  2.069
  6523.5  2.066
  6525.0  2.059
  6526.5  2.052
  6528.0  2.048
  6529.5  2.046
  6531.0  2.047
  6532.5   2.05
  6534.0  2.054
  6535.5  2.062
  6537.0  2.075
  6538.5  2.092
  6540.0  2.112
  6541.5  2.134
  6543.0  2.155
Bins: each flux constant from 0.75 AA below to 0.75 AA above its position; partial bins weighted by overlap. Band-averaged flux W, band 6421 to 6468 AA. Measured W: 2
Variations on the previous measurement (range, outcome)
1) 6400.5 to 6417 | 2.11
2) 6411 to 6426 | 2.03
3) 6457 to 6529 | 2.07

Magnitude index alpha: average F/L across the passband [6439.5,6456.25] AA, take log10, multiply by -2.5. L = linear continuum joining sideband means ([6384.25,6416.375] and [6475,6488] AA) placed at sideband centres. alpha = 0.10 mag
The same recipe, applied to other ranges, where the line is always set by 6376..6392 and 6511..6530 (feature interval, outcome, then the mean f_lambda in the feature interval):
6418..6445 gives 0.07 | 2.01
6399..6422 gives 0.04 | 2.1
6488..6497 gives -0.04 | 2.15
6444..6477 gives 0.05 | 2.02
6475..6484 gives -0.01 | 2.11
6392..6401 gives -0.02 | 2.22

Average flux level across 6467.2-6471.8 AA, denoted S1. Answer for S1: 2.09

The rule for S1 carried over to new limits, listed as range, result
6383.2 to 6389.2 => 2.2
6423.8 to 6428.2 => 2.03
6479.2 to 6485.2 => 2.13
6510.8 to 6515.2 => 2.03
